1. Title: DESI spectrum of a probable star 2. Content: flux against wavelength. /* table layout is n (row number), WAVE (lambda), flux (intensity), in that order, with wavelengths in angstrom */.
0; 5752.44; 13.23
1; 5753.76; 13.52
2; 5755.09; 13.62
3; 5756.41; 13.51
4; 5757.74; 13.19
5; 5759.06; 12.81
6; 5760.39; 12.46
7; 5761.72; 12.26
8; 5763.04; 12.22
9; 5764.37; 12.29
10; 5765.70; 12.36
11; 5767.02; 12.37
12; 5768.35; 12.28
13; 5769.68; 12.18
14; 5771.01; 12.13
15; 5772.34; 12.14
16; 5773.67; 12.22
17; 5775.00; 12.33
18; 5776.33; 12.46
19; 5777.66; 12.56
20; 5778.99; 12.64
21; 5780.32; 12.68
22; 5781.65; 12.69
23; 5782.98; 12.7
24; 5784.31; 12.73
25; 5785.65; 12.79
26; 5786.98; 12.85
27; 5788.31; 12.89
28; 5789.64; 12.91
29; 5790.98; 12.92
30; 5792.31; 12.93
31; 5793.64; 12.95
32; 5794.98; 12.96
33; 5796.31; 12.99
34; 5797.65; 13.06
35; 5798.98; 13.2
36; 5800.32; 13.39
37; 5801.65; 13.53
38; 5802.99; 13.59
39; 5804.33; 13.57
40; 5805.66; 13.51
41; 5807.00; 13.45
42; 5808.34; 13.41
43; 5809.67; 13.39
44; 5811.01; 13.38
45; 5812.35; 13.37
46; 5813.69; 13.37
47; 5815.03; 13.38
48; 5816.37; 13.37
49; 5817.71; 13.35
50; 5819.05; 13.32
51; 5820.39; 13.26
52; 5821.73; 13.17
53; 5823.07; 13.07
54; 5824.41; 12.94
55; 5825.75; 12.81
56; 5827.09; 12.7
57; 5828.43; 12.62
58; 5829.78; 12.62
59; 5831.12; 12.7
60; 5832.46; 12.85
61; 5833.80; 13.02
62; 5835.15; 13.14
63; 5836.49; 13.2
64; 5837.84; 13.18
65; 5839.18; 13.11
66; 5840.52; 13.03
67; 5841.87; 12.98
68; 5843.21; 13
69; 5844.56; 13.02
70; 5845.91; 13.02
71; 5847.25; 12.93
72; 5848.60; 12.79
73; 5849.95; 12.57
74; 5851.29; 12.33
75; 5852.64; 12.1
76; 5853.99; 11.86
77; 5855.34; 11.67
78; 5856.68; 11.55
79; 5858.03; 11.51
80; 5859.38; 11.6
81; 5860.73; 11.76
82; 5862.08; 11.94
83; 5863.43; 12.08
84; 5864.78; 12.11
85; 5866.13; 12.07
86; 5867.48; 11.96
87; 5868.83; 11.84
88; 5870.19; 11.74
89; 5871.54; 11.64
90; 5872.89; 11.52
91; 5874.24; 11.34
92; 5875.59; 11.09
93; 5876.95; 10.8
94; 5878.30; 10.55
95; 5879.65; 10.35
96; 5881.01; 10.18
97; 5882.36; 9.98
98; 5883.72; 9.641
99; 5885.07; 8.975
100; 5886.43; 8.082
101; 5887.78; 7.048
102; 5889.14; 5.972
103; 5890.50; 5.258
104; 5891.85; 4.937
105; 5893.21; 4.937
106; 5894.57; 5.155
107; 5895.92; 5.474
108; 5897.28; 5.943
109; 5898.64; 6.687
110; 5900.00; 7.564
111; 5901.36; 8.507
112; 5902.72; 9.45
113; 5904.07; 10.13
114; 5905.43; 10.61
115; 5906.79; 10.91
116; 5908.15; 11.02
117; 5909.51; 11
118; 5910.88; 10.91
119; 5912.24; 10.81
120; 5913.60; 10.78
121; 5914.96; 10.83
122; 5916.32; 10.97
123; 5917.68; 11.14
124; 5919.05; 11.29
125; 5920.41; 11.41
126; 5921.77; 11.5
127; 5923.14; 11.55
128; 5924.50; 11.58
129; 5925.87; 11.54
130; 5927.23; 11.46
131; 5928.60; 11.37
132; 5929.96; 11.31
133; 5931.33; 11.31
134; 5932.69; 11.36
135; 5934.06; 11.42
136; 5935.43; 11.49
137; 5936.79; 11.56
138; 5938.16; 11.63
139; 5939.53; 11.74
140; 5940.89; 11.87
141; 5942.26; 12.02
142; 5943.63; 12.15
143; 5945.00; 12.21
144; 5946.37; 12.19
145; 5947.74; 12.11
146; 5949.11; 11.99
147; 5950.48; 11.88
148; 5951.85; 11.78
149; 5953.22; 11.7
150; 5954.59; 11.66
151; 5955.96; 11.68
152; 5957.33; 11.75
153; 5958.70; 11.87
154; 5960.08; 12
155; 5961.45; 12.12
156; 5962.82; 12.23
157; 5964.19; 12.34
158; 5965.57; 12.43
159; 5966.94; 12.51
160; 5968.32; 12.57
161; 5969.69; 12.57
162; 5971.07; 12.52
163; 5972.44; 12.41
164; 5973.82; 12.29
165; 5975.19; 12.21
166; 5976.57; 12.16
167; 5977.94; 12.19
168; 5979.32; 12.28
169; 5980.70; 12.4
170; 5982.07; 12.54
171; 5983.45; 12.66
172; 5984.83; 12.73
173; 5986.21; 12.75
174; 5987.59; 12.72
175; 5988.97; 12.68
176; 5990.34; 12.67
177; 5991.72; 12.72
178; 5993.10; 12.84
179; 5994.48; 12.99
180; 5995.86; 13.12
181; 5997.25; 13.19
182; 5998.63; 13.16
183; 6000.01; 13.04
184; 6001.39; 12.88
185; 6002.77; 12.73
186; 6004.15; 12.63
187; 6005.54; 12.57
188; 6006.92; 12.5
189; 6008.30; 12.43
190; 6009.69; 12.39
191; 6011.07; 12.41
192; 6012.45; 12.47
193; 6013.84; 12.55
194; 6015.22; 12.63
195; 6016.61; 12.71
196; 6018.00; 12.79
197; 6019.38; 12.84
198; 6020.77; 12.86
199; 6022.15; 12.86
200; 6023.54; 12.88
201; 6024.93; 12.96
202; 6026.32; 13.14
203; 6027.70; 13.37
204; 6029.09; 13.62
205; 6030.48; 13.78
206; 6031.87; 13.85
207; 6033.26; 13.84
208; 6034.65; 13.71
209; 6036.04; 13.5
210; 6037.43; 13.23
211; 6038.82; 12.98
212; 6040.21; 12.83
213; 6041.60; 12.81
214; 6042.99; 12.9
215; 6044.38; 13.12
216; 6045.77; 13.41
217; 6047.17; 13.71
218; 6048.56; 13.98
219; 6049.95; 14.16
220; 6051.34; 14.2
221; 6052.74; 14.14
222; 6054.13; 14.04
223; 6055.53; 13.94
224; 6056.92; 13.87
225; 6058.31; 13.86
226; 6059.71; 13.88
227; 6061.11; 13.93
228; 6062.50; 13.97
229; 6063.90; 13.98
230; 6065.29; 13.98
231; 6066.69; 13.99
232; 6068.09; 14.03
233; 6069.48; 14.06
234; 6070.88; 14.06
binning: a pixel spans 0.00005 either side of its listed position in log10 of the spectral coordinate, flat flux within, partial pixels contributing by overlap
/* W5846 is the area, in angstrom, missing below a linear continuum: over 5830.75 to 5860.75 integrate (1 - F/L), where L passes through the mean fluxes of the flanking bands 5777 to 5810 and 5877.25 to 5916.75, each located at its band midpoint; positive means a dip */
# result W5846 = -4.7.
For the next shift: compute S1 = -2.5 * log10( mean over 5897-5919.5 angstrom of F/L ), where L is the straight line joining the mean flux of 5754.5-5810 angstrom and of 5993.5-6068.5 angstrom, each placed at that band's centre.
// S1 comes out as 0.29 mag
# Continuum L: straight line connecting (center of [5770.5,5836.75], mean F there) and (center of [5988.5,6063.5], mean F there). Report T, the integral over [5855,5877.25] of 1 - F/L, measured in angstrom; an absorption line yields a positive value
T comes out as 2.3 angstrom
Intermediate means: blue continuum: 13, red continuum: 13.2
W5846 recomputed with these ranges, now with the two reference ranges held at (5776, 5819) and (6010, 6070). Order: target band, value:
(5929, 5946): 2.1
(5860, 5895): 9.1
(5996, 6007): 0.4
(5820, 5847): 0.4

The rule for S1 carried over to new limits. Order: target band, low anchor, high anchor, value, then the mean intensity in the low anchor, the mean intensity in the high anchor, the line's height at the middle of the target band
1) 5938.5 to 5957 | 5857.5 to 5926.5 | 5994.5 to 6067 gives -0.059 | 9.95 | 13.3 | 11.3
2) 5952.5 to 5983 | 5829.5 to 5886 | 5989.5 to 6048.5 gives 0.039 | 11.9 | 13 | 12.7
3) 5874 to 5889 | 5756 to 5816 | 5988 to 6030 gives 0.312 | 12.9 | 12.8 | 12.8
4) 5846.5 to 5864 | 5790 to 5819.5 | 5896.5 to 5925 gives -0.022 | 13.3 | 10.2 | 11.8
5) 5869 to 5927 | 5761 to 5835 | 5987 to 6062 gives 0.333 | 12.9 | 13.2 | 13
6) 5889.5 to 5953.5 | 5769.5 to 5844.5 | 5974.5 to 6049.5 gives 0.245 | 13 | 12.9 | 12.9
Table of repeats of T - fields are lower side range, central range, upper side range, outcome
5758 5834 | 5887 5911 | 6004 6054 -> 9.6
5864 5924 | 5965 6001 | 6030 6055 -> -1.9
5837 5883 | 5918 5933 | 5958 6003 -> 1.0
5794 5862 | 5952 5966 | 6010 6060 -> 1.3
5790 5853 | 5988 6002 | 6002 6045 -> 0.1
